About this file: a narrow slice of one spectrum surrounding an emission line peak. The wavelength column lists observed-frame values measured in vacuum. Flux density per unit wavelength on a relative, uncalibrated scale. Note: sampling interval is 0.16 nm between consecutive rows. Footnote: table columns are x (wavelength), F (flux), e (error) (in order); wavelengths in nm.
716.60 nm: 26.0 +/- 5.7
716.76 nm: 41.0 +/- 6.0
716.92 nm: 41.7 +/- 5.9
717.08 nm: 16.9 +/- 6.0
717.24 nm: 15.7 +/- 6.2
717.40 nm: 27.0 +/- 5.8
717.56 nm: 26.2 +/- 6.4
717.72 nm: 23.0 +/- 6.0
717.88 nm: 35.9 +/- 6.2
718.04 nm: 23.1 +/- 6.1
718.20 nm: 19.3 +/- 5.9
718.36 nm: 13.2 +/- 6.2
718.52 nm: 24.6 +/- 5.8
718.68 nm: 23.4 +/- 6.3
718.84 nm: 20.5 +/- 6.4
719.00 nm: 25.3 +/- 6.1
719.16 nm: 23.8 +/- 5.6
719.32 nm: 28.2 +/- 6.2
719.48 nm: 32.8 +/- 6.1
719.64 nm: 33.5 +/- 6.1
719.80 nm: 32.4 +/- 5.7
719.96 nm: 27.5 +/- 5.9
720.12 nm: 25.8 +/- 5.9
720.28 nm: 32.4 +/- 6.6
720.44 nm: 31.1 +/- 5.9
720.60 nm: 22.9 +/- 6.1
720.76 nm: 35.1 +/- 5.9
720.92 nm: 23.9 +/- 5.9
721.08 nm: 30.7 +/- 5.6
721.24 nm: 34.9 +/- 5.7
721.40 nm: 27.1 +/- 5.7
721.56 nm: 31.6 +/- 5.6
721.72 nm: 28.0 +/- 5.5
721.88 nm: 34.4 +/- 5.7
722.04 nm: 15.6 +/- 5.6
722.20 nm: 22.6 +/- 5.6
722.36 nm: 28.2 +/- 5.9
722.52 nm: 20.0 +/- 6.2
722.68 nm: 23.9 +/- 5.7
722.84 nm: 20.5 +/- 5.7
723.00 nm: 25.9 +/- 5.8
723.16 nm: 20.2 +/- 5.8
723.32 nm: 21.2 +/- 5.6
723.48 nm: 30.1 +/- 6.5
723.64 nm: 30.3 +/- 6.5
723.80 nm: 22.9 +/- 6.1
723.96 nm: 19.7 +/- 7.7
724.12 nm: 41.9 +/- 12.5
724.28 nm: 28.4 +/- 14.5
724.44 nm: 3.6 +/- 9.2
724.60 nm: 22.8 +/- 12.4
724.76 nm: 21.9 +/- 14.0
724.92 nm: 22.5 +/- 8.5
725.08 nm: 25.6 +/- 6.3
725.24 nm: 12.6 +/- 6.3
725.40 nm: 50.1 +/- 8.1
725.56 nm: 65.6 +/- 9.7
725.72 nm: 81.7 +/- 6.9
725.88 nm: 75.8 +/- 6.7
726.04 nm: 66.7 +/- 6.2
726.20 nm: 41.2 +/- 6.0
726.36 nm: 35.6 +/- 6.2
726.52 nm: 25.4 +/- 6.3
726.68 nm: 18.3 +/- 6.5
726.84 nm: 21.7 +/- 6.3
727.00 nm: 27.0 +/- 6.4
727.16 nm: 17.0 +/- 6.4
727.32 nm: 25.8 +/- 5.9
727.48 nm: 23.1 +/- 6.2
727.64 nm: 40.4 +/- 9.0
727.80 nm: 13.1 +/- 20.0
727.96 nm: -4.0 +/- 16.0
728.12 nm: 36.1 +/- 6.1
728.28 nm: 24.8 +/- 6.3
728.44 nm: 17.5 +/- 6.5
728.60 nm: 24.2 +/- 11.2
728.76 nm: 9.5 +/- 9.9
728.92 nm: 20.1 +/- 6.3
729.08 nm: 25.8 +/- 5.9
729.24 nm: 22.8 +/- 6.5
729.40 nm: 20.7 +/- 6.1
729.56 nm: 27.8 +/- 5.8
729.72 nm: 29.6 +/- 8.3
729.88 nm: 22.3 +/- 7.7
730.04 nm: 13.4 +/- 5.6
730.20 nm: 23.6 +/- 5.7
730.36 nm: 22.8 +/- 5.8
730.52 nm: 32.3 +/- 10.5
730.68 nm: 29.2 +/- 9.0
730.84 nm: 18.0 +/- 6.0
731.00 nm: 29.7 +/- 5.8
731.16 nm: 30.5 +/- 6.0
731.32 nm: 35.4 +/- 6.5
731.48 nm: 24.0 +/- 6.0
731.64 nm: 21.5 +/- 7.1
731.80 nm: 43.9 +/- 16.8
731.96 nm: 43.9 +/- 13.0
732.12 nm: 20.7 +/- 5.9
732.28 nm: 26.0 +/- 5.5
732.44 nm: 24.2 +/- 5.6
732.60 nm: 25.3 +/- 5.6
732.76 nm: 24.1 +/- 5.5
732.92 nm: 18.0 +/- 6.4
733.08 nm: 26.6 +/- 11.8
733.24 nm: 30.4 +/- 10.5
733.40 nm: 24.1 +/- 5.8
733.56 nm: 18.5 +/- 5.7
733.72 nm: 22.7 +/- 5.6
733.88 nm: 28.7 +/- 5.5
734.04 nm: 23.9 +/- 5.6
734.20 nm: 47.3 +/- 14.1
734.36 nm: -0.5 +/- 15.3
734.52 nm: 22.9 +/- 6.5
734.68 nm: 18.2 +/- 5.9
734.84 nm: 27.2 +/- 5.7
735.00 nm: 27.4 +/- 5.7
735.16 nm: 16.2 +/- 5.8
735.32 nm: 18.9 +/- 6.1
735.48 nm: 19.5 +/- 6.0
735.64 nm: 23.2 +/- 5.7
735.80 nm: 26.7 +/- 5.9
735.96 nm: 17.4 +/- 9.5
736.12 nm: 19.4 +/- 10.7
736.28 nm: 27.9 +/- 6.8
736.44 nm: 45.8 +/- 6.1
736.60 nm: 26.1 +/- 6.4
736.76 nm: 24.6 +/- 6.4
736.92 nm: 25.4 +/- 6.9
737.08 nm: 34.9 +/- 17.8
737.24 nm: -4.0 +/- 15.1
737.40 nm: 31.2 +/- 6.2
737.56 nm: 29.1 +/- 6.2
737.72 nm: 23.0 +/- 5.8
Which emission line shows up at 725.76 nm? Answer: Hbeta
